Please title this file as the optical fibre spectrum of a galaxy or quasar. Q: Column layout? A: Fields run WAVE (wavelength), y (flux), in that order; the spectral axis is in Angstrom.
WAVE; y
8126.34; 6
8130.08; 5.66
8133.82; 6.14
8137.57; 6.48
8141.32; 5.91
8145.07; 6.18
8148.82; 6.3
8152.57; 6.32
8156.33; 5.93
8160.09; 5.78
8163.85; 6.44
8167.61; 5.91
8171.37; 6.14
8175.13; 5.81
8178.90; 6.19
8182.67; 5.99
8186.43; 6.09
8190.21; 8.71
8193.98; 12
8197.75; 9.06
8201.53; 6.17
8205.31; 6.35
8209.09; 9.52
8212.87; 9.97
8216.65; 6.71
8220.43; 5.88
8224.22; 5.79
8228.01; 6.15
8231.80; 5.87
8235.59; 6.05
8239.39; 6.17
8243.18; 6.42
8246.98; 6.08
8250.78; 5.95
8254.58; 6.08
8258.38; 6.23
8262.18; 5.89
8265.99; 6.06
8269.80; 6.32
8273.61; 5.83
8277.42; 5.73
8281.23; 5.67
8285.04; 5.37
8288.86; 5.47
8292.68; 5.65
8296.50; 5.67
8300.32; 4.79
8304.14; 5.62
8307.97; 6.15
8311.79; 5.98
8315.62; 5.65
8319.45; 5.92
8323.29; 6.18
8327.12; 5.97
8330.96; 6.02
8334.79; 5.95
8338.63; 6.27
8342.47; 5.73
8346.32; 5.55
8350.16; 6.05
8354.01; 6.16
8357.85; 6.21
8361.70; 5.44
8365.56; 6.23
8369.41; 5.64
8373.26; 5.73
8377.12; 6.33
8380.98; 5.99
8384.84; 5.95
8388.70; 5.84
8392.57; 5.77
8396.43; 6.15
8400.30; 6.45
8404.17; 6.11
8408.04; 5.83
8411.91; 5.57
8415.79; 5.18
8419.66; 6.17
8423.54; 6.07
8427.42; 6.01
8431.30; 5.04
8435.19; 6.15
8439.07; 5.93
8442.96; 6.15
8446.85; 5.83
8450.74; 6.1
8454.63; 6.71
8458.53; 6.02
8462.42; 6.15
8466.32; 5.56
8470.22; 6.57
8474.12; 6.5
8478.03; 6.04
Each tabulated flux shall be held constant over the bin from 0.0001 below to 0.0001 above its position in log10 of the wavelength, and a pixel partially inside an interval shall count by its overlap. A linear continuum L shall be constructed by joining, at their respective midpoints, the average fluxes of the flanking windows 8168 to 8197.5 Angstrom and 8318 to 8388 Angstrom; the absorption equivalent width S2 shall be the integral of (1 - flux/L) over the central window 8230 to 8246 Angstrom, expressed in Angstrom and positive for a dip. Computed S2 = 1.7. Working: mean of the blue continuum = 7.31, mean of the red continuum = 5.96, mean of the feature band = 6.13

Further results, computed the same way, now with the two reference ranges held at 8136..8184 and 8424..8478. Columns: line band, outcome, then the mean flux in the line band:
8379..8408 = 0.19 Angstrom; 6.02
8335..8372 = 0.94 Angstrom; 5.92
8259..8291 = 1.45 Angstrom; 5.81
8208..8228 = -4.16 Angstrom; 7.36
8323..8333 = 0.07 Angstrom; 6.04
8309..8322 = 0.41 Angstrom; 5.89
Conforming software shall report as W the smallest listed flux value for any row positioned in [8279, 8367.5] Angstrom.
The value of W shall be 4.79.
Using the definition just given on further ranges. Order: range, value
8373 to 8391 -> 5.73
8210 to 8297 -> 5.37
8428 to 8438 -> 5.04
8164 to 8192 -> 5.81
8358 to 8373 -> 5.44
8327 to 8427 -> 5.18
